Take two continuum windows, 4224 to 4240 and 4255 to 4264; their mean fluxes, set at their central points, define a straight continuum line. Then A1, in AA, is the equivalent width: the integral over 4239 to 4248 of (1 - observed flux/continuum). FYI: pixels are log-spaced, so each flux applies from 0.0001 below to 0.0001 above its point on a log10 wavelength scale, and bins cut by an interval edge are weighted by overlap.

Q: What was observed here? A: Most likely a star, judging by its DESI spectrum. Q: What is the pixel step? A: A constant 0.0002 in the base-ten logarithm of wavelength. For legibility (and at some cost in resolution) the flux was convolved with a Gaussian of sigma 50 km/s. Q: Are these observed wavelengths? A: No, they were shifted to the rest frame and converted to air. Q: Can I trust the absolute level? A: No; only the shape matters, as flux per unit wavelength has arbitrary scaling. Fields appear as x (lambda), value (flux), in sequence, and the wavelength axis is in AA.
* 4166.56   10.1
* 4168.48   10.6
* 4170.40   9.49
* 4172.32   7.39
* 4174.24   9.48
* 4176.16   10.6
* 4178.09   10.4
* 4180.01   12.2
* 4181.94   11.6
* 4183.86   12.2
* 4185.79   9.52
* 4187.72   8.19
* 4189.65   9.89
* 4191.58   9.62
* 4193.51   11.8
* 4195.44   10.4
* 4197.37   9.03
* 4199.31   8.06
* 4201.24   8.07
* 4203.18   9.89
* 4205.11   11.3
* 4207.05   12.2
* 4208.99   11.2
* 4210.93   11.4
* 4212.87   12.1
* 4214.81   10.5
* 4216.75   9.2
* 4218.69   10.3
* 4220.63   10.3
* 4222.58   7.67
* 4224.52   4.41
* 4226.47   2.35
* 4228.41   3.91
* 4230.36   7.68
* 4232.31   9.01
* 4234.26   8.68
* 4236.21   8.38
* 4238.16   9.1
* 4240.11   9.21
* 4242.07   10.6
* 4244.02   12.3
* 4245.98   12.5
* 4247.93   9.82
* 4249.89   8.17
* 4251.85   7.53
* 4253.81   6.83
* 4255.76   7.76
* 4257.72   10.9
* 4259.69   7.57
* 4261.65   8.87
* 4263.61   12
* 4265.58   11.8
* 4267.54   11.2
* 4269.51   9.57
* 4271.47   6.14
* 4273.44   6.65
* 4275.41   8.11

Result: -3.5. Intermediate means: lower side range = 6.89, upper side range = 9.29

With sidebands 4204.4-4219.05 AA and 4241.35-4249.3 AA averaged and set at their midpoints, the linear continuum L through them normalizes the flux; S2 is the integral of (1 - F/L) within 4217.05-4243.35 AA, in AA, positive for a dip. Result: 7.6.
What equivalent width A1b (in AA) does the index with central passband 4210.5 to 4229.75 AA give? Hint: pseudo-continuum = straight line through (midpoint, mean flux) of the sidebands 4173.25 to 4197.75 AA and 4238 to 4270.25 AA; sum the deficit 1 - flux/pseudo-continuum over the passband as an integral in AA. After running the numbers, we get 3.8 AA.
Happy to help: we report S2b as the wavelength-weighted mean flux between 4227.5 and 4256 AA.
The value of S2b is 8.8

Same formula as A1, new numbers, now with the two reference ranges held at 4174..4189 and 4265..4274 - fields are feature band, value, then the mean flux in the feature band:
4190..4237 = 4.5 AA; 9.07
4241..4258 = -0.2 AA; 9.54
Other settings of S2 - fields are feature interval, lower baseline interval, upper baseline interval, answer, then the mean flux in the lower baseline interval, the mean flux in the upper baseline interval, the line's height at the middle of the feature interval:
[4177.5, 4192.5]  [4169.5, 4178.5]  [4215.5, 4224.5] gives -1.9 AA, 9.41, 8.88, 9.29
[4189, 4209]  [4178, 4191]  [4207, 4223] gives 0.9 AA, 10.6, 10.5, 10.5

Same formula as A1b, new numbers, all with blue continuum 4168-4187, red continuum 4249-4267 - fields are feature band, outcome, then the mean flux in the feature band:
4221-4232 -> 4.4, 5.71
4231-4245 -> -0.2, 9.56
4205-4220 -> -1.8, 11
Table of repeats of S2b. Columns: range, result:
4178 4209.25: 10.3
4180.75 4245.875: 9.44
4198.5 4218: 10.4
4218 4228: 6.74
